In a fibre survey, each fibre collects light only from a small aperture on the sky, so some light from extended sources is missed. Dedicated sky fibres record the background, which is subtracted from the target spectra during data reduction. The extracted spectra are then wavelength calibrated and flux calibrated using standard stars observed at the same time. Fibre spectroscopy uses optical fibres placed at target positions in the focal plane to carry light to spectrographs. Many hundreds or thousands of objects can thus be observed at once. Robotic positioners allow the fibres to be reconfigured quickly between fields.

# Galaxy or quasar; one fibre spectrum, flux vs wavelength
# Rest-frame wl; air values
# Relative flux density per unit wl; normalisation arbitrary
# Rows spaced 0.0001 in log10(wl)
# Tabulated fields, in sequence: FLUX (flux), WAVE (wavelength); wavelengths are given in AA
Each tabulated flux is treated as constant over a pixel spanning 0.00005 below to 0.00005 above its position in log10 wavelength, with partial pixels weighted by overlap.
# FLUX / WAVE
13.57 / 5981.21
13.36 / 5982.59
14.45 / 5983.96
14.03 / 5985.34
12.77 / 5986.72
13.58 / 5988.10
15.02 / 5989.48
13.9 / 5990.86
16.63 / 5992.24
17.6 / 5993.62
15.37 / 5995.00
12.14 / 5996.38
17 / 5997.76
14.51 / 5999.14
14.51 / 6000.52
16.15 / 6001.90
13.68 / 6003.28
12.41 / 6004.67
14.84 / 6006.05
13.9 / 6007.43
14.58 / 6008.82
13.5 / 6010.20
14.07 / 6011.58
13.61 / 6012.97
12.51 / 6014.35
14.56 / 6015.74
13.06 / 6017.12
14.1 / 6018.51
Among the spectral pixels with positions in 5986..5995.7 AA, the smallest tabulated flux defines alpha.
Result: 12.77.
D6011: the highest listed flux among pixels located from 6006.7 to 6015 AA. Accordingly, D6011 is 14.58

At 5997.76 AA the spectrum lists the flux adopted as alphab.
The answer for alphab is 17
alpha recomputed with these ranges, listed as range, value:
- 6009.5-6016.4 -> 12.51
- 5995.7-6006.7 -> 12.14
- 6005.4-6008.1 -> 13.9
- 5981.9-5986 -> 13.36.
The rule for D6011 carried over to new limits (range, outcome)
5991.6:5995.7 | 17.6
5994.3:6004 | 17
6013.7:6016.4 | 14.56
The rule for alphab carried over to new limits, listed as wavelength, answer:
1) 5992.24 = 16.63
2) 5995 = 15.37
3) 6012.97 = 13.61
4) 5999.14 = 14.51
